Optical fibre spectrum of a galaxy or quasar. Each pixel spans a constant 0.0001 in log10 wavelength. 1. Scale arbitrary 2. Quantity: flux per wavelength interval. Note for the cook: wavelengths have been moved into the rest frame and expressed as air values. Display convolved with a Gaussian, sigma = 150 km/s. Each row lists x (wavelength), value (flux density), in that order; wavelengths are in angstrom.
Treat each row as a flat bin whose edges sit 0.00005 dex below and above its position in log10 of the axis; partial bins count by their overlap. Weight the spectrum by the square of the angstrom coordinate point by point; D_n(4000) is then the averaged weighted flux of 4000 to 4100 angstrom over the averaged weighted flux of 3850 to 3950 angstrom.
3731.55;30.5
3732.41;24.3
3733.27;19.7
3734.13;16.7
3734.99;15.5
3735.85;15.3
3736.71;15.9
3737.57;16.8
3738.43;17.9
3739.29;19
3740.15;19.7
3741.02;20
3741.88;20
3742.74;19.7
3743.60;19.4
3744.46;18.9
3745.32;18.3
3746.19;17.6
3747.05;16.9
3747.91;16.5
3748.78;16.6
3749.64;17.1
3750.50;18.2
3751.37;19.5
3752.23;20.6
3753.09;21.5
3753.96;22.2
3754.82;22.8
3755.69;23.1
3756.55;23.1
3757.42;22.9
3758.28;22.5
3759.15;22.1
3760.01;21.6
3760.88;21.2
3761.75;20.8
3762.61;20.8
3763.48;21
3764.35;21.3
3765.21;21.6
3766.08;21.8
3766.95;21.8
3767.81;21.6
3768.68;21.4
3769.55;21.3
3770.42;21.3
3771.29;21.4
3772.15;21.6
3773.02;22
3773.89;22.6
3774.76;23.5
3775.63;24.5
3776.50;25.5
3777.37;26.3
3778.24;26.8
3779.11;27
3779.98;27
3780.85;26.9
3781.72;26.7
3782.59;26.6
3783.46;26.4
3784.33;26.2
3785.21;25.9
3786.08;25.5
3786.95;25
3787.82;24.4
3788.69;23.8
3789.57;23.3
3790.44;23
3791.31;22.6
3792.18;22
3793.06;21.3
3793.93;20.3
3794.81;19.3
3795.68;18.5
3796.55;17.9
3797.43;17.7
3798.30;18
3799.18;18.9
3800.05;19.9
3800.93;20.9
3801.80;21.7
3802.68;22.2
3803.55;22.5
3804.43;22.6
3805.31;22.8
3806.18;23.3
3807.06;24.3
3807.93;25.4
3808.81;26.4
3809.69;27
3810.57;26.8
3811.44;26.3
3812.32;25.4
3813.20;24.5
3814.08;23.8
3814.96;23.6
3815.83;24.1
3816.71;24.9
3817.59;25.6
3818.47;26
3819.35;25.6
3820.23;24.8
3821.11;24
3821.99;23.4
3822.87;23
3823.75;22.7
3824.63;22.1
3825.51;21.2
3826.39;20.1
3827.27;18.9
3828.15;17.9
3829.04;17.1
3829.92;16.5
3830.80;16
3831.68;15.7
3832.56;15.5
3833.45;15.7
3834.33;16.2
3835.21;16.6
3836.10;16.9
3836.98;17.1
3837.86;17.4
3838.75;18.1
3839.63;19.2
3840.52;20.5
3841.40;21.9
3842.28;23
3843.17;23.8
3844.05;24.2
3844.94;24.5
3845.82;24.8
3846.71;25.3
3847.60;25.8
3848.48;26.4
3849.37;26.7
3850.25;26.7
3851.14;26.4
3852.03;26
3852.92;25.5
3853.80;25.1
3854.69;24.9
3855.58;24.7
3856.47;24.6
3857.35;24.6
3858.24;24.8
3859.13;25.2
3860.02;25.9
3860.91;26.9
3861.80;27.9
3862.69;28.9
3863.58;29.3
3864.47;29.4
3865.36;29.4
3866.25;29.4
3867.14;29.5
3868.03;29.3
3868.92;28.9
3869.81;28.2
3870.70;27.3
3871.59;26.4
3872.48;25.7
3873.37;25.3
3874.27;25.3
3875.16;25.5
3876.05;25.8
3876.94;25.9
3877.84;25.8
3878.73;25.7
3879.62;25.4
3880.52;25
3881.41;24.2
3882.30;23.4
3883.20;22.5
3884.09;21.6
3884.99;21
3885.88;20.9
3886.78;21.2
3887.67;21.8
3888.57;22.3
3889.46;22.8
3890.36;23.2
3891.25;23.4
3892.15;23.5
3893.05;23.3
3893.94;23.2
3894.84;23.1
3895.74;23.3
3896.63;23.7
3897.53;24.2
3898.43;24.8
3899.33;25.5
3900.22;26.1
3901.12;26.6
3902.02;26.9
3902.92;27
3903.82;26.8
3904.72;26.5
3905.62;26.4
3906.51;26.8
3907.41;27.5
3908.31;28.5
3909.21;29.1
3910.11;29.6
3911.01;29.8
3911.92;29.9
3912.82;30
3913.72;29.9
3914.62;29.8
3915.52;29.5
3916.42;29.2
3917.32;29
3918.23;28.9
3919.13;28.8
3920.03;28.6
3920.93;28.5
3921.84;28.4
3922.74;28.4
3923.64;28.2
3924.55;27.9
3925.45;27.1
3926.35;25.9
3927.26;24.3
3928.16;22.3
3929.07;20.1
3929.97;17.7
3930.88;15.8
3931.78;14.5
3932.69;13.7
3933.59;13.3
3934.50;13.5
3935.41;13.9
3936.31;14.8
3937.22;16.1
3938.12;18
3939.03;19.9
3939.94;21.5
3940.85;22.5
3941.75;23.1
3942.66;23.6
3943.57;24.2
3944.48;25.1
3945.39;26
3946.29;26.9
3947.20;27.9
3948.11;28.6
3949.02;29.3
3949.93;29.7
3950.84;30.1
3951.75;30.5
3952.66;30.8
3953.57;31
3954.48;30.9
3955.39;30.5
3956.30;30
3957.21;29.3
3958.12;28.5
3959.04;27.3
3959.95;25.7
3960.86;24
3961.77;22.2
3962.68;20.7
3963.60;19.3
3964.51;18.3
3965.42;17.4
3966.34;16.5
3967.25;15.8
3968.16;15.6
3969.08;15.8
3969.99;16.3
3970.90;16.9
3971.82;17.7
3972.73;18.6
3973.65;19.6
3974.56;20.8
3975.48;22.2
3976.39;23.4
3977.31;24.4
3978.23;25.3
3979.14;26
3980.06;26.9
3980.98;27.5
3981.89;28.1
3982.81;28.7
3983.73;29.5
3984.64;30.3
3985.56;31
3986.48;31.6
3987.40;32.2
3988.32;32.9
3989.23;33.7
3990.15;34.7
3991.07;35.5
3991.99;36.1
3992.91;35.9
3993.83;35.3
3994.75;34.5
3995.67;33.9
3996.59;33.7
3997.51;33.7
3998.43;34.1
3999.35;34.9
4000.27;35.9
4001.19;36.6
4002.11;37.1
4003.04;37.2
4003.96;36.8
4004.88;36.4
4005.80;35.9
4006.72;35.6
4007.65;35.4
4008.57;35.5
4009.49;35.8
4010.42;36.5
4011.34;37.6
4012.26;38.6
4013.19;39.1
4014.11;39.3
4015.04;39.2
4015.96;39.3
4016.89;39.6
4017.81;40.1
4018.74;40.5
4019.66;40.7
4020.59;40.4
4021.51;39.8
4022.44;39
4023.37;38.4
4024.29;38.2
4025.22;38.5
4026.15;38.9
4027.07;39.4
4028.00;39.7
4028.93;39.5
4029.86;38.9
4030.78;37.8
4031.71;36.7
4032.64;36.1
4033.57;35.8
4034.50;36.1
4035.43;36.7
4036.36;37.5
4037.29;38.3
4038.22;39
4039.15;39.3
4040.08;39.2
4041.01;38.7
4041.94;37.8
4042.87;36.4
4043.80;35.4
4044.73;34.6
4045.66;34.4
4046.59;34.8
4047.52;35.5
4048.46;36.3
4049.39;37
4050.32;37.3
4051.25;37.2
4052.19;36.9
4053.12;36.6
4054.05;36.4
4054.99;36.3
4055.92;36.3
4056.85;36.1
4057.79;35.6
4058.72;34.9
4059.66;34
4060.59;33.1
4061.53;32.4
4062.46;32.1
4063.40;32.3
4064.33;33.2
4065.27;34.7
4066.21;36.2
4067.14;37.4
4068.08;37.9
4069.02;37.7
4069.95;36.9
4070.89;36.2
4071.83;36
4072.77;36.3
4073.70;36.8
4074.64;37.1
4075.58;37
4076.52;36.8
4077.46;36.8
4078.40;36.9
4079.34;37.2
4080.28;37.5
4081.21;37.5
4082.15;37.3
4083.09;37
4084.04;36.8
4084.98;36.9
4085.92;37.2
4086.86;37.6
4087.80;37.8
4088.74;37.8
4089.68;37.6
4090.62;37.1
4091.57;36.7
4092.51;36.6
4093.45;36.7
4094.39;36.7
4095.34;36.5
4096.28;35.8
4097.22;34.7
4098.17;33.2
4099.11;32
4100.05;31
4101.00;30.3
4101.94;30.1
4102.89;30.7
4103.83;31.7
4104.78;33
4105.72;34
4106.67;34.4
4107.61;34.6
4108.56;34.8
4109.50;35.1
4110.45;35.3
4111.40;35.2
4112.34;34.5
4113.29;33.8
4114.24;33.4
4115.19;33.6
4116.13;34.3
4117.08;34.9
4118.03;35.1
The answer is 1.59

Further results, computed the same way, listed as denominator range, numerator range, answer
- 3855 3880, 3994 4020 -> 1.48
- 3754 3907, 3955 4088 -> 1.57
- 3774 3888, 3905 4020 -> 1.27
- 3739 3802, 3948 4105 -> 1.76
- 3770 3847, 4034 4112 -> 1.83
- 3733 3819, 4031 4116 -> 1.89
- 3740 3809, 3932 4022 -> 1.45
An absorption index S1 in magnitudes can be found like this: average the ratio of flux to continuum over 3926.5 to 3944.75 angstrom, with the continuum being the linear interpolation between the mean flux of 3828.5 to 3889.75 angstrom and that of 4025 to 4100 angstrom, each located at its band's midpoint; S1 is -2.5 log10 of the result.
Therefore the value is 0.45 mag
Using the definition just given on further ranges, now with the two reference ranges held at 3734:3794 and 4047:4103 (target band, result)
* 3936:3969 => 0.24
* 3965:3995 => 0.21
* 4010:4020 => -0.18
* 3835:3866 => 0.06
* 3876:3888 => 0.15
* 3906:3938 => 0.17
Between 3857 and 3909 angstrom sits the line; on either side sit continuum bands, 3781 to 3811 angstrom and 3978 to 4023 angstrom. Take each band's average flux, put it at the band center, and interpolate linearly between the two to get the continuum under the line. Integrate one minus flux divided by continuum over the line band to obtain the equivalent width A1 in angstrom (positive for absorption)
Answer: 4.7 angstrom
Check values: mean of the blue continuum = 22.9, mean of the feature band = 25.5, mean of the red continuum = 35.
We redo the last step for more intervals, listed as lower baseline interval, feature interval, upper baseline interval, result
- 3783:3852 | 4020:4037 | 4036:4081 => -1.8 angstrom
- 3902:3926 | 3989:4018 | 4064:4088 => -2.9 angstrom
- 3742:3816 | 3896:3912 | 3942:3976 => -2.4 angstrom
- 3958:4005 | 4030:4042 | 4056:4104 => -2.1 angstrom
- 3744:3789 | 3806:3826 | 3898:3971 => -1.3 angstrom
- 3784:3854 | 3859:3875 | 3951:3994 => -2.9 angstrom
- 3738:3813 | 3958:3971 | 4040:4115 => 4.5 angstrom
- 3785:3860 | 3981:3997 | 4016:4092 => 0.1 angstrom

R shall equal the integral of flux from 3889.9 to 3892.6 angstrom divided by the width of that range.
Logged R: 23.3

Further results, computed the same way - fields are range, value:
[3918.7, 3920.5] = 28.8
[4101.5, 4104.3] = 30.8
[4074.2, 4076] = 37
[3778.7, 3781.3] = 27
